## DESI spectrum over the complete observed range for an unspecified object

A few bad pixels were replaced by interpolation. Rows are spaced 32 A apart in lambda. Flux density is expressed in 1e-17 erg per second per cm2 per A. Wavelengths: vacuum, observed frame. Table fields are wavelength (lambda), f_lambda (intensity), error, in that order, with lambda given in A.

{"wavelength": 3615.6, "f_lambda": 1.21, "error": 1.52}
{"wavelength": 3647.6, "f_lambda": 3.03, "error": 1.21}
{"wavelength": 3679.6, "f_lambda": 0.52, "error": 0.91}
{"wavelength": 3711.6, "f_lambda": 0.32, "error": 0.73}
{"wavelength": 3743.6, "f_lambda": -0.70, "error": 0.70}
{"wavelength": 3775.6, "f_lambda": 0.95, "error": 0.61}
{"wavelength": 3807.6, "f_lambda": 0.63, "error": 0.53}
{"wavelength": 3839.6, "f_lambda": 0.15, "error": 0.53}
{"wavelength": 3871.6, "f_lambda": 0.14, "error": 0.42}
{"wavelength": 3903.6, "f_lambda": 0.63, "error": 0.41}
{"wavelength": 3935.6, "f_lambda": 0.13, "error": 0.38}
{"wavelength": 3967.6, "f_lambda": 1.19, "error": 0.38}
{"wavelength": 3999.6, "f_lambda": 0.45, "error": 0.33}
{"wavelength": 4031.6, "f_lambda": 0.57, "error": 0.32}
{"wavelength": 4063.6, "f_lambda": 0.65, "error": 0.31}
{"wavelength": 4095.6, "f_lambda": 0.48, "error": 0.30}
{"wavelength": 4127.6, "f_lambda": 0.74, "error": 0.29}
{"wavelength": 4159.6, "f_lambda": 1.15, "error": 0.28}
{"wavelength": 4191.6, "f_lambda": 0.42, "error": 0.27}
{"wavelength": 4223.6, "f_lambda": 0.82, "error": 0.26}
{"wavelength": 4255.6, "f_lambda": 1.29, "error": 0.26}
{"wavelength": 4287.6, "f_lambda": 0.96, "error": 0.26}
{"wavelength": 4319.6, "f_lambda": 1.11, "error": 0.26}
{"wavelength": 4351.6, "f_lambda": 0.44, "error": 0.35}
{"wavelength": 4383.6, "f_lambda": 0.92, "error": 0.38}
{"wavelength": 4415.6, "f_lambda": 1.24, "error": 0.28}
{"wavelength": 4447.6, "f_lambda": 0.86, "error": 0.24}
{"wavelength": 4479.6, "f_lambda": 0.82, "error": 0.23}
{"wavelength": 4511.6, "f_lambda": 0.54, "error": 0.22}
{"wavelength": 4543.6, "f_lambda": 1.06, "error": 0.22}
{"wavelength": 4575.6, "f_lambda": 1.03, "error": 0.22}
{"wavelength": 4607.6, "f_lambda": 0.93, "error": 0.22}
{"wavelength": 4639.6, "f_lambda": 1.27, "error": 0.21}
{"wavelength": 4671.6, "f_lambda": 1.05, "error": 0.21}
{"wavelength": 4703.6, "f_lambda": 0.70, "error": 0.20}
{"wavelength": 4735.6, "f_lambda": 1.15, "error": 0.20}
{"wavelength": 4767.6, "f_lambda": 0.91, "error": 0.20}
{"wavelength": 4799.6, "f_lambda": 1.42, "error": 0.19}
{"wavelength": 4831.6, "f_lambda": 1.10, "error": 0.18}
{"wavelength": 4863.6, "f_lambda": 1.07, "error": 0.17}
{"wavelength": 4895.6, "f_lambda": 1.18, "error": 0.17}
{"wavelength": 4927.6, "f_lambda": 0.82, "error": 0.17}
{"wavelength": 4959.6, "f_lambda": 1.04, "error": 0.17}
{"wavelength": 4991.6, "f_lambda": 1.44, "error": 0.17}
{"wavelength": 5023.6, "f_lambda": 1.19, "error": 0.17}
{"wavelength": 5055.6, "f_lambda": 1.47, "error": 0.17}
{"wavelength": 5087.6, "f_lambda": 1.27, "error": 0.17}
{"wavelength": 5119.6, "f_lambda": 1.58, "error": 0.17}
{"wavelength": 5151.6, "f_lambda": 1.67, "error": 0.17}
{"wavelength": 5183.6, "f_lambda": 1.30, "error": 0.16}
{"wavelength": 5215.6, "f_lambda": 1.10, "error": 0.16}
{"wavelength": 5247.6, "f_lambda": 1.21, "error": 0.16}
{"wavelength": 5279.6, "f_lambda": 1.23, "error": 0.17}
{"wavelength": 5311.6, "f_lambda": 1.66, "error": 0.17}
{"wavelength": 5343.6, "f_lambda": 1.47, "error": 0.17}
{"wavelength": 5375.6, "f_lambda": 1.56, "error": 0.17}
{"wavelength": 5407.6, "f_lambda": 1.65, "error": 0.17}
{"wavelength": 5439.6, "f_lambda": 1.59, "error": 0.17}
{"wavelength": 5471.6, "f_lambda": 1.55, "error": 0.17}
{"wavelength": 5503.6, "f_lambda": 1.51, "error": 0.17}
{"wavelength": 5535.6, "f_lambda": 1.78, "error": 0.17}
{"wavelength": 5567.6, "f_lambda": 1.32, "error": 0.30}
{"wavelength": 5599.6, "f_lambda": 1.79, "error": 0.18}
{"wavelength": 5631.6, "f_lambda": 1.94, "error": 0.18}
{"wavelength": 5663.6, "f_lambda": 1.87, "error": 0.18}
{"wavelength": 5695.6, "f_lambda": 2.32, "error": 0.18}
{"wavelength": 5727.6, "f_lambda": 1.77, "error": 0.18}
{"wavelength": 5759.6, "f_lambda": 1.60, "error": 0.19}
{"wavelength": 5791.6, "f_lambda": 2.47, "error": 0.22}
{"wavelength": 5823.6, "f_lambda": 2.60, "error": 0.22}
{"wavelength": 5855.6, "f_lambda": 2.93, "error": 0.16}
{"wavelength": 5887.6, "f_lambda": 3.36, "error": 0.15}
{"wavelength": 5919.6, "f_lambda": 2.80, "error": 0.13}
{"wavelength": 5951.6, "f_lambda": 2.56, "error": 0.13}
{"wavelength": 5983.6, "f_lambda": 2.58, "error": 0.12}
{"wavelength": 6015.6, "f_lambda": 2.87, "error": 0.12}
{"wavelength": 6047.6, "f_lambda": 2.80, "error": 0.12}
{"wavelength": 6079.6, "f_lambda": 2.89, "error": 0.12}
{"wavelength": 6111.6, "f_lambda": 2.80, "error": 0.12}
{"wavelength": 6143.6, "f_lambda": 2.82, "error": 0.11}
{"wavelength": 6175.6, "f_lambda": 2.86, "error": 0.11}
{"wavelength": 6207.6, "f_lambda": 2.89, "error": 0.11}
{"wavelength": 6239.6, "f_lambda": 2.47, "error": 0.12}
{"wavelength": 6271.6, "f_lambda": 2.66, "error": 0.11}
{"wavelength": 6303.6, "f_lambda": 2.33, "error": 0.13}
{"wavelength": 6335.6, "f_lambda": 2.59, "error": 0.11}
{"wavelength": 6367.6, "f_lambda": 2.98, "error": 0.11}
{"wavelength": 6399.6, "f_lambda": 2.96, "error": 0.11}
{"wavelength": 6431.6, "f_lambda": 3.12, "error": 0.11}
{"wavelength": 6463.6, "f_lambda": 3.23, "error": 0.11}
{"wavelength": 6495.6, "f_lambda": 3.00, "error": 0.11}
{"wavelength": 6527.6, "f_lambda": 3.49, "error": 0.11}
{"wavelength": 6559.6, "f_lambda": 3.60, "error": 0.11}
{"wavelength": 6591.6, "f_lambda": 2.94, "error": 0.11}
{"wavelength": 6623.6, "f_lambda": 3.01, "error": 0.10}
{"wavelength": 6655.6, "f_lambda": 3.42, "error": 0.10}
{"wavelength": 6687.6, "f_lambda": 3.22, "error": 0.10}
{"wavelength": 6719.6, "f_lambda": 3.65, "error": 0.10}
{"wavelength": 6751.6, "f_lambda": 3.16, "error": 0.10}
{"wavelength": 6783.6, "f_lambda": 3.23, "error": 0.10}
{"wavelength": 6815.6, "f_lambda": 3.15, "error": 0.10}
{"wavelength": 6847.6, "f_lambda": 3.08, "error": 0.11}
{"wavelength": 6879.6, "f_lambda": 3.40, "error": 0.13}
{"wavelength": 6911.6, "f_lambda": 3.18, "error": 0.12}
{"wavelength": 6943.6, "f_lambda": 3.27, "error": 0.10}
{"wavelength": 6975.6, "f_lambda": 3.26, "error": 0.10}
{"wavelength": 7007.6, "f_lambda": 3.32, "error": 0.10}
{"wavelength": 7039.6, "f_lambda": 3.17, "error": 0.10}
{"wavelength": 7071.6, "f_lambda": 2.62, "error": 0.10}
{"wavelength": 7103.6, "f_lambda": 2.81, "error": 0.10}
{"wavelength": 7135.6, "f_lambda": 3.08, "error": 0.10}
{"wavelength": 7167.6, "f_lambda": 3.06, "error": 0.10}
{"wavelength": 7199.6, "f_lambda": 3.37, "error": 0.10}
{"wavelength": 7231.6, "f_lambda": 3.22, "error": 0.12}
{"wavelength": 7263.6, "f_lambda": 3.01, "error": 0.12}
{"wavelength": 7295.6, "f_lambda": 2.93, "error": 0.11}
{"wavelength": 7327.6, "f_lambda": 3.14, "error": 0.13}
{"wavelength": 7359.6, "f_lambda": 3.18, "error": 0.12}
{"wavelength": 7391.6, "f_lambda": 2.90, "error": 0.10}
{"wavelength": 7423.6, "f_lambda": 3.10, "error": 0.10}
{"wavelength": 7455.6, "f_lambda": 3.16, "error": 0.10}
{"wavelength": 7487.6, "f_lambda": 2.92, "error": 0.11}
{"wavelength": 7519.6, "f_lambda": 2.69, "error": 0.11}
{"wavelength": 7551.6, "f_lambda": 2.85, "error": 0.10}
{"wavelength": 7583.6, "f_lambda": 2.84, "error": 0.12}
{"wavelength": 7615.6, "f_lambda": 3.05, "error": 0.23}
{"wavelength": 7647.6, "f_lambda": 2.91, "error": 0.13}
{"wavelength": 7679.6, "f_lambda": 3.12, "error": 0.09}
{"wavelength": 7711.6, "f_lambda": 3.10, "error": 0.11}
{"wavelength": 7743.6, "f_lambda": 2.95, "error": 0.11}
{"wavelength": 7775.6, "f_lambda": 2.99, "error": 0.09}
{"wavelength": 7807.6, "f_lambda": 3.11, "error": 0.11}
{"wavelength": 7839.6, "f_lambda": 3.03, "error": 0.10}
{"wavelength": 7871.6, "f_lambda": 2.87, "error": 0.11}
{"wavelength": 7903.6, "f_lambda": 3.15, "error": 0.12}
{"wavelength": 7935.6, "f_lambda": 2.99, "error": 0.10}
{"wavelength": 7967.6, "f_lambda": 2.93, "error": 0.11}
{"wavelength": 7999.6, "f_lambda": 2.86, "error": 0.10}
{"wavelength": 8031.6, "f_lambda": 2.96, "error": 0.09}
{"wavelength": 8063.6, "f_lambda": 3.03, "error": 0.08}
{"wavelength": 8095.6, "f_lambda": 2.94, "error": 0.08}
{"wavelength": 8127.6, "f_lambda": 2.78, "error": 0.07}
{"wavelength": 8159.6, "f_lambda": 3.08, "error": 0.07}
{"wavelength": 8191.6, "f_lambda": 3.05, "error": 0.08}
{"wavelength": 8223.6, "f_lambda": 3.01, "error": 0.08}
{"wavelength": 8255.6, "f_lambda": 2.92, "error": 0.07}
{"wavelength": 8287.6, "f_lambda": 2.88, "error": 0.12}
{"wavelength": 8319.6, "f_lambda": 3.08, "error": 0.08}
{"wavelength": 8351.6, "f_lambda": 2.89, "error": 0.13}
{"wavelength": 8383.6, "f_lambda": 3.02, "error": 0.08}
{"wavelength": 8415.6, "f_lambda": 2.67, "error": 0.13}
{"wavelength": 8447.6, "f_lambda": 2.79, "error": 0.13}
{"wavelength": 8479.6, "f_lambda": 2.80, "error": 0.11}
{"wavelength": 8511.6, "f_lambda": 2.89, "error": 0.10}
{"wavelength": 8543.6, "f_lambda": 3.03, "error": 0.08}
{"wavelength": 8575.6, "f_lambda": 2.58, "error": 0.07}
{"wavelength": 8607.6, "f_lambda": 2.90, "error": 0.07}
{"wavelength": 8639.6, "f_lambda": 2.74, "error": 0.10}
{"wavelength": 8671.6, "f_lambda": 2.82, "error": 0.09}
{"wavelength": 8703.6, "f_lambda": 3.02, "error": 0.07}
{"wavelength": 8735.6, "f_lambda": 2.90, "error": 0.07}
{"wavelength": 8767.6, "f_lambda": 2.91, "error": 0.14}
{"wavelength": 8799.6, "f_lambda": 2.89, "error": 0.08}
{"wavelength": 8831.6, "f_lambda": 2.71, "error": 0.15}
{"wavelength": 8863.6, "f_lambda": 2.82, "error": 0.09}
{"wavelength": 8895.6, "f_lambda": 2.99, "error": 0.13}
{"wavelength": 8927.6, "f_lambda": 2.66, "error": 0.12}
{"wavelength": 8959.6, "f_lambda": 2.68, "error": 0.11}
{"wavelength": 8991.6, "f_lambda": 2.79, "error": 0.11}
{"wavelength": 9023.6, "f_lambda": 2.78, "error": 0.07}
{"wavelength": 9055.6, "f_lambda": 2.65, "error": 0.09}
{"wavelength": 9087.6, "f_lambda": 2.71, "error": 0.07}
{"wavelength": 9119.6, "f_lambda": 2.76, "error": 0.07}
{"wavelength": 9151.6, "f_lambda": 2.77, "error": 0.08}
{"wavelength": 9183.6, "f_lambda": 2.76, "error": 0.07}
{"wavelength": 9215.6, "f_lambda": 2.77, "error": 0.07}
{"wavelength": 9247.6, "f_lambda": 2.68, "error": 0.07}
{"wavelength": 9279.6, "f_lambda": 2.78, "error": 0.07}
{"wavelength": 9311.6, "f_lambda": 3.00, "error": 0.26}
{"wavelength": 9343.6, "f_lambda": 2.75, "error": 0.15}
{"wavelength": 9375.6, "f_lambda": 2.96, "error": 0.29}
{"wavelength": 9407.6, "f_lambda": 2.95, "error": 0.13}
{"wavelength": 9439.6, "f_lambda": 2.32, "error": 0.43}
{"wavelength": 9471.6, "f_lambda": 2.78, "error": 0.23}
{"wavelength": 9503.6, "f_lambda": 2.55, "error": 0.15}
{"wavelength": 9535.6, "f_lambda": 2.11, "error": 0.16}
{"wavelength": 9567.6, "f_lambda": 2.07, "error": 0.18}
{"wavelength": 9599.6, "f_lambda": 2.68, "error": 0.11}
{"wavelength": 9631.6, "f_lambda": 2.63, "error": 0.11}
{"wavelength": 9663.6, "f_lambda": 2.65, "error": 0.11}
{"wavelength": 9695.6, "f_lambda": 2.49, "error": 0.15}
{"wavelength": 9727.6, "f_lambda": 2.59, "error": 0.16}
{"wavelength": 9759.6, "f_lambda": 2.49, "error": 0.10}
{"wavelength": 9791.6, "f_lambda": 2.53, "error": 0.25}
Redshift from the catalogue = 0.454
